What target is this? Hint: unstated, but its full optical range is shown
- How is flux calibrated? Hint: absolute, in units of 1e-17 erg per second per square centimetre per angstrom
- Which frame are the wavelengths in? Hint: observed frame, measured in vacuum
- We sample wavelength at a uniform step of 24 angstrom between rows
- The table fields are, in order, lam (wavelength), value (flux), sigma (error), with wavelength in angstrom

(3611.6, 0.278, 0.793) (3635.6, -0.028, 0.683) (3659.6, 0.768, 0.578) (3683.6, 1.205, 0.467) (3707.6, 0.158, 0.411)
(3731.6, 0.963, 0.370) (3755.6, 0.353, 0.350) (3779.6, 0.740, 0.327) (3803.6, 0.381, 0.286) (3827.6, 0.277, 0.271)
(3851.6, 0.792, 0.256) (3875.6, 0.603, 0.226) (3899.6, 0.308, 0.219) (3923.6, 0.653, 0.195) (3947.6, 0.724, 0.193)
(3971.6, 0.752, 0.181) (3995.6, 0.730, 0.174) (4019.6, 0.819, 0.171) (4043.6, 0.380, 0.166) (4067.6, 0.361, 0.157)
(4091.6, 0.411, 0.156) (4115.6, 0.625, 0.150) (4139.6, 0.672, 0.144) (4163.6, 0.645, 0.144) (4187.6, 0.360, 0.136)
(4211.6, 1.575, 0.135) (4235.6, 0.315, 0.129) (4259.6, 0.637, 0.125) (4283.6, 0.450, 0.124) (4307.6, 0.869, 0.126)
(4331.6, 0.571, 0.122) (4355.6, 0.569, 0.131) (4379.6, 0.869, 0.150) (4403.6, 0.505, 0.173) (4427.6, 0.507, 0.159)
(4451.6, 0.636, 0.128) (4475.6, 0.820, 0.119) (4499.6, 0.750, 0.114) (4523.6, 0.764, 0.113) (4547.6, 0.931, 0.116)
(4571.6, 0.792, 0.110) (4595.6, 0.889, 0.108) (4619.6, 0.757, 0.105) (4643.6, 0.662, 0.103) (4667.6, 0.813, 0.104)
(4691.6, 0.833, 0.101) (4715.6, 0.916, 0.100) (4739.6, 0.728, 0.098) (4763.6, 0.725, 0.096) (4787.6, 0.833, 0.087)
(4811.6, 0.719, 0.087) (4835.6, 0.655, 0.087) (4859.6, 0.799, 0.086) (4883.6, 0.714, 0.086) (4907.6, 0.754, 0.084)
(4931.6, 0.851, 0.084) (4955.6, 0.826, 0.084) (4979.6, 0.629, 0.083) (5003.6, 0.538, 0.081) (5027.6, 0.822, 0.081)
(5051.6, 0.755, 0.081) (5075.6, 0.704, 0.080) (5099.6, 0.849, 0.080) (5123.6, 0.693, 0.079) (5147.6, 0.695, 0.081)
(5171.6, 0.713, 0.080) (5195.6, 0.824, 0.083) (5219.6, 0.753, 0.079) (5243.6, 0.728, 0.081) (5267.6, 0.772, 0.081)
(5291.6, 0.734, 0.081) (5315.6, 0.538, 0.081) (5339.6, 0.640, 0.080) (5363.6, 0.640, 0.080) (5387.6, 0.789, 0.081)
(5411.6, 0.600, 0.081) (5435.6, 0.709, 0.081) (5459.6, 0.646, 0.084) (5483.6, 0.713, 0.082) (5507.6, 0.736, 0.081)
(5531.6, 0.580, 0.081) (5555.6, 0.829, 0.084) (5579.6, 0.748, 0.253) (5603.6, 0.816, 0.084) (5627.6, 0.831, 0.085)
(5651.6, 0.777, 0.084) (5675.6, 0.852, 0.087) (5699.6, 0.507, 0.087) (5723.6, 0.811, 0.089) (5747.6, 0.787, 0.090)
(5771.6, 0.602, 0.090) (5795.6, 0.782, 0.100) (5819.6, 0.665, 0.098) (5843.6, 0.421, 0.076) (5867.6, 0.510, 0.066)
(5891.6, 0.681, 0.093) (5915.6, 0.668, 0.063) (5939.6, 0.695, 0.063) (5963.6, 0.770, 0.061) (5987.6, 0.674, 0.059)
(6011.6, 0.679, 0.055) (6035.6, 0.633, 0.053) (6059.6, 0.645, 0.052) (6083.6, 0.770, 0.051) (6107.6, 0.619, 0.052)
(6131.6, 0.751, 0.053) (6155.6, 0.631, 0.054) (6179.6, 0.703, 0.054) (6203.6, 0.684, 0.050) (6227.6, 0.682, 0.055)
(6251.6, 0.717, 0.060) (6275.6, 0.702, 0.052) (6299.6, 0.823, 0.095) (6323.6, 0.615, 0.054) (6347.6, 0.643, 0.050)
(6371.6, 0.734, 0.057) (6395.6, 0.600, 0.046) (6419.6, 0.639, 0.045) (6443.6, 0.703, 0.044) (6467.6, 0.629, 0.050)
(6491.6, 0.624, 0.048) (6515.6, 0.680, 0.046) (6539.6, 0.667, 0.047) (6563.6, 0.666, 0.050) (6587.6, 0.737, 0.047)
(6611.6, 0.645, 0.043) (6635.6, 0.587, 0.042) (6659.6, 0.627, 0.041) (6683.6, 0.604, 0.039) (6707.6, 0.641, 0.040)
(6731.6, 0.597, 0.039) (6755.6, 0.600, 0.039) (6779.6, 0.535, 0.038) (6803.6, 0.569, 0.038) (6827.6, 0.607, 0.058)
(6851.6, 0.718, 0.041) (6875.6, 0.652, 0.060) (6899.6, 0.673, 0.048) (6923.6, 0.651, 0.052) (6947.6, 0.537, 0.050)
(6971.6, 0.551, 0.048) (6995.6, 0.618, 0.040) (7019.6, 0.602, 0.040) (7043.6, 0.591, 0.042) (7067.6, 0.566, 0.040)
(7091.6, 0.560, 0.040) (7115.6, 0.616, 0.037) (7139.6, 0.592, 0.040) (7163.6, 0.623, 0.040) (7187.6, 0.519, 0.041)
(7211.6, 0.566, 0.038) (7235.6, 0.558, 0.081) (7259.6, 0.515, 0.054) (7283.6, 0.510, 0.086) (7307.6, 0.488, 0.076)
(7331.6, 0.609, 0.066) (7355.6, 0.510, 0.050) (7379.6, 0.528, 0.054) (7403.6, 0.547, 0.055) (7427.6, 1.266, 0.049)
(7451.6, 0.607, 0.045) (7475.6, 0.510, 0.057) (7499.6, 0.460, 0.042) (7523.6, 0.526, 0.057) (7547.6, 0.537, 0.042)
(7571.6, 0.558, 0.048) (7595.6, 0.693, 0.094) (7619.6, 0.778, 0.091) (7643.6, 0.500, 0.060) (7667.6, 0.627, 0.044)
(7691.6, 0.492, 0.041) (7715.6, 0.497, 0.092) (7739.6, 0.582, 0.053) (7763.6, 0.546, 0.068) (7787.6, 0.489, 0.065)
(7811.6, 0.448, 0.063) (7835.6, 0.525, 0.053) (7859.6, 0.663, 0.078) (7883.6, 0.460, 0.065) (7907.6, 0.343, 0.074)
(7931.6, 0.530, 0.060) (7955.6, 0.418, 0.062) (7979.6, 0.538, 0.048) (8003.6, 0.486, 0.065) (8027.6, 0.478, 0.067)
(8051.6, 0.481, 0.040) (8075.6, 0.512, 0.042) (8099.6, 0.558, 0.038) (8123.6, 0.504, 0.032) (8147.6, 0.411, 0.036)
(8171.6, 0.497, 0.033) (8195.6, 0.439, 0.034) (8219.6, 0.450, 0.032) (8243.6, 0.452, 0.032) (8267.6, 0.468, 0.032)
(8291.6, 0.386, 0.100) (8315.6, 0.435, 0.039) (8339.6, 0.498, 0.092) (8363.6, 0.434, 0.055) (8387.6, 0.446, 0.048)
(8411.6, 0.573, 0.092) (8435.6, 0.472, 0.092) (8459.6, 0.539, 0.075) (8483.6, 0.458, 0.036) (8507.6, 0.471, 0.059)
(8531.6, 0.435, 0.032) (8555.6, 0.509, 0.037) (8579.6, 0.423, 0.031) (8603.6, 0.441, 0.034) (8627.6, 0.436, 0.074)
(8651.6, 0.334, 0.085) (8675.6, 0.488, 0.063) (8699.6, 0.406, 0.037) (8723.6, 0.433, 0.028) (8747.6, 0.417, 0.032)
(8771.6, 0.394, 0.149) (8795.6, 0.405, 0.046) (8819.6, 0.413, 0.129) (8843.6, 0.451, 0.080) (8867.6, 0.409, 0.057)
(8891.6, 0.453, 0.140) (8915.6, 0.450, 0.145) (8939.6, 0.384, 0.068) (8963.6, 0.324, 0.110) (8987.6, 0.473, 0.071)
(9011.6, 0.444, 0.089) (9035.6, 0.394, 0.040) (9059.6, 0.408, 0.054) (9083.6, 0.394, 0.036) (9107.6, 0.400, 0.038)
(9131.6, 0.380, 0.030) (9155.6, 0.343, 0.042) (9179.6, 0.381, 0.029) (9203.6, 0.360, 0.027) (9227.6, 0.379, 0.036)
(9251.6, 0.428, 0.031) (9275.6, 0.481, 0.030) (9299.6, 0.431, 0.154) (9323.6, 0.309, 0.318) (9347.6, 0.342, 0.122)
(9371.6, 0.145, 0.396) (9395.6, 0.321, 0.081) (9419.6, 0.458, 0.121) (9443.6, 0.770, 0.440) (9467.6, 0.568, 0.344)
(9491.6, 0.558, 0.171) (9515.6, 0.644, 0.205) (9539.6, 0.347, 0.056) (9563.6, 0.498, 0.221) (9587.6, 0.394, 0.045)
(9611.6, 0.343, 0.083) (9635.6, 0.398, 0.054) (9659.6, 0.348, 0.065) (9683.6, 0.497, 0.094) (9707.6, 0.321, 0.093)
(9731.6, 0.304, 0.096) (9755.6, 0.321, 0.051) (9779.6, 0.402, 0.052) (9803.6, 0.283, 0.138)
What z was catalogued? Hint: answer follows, 0.132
